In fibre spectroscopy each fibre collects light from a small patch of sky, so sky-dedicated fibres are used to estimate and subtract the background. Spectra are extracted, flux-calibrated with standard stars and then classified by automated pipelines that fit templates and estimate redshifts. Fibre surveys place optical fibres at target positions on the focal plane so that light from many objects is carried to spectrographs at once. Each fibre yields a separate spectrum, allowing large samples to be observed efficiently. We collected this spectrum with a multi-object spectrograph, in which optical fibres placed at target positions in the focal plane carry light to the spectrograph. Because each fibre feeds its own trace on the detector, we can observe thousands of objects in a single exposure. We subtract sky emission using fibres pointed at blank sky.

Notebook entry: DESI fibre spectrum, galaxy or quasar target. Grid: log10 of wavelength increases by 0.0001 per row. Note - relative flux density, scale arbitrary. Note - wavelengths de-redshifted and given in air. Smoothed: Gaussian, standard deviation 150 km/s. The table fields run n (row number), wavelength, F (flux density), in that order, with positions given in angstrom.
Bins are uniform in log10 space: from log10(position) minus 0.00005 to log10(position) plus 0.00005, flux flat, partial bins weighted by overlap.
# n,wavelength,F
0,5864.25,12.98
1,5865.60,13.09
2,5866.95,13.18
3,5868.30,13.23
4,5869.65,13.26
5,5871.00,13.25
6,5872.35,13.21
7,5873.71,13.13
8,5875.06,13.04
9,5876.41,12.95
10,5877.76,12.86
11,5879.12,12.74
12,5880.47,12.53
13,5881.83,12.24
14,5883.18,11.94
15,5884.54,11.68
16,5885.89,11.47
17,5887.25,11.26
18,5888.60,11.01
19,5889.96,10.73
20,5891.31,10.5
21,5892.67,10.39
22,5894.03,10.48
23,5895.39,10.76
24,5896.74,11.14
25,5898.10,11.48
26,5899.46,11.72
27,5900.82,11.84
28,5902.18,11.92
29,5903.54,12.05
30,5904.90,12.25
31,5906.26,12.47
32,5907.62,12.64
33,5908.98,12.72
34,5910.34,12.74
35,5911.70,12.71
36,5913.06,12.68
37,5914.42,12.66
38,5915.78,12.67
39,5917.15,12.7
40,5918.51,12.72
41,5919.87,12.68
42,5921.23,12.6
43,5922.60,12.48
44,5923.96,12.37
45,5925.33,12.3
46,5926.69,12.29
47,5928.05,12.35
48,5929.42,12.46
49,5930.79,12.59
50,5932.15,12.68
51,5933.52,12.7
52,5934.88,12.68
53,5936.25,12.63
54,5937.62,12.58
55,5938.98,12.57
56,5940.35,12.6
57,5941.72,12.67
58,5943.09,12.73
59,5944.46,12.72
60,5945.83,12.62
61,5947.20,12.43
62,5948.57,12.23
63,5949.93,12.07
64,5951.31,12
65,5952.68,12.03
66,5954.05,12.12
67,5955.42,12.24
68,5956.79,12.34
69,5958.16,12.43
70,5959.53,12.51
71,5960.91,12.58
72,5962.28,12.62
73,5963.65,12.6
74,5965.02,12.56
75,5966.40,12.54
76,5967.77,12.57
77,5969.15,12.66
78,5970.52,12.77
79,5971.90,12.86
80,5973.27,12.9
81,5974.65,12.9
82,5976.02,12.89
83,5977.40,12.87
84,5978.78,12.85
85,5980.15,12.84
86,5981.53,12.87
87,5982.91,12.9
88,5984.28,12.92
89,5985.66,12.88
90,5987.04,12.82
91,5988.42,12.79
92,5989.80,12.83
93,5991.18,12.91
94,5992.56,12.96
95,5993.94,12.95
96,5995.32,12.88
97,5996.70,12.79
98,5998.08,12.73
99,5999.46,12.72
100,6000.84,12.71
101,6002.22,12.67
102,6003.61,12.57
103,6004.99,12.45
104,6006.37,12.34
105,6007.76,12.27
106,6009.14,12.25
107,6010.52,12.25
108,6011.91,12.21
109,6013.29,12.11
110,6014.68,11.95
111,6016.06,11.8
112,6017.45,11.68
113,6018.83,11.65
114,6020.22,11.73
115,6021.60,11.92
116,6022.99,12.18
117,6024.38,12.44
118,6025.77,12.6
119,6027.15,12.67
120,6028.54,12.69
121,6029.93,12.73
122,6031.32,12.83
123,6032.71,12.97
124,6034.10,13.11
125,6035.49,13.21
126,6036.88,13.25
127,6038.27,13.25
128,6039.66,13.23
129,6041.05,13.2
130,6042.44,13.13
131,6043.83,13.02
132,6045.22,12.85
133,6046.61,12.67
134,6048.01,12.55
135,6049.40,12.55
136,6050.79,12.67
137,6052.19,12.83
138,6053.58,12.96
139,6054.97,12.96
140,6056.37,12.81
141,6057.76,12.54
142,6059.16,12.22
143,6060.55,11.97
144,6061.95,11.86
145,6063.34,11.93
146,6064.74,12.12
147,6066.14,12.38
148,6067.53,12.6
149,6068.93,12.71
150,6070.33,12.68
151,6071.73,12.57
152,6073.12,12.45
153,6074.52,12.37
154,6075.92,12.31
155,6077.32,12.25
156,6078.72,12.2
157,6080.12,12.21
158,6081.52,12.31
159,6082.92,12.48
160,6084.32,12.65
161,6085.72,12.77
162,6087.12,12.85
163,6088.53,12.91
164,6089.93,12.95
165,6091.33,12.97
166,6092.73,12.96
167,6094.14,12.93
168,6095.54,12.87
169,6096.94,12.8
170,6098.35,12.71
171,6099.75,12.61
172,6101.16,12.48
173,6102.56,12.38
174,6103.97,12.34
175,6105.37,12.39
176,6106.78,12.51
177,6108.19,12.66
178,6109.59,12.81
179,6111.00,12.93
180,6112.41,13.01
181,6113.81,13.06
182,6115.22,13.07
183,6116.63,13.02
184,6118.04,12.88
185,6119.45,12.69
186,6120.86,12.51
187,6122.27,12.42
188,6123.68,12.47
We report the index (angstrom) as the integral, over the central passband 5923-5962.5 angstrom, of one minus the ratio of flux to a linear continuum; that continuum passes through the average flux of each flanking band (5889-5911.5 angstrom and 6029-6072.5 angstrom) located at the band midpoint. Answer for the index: -1.7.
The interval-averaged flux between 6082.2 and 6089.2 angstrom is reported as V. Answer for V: 12.7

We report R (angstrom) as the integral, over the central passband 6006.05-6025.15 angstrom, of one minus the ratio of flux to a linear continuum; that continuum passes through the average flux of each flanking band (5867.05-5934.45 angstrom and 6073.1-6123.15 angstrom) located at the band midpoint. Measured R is 0.7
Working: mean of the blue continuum 12.2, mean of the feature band 12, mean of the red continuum 12.7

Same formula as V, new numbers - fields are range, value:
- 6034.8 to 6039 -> 13.2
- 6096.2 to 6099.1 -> 12.8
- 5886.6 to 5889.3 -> 11.1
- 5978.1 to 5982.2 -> 12.9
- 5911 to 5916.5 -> 12.7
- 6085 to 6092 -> 12.9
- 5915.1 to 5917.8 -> 12.7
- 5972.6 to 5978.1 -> 12.9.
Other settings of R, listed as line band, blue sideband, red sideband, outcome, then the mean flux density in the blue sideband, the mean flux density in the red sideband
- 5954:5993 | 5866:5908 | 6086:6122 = -1.2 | 12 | 12.8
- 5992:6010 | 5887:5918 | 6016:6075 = -0.4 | 11.8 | 12.6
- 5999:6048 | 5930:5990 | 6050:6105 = 0.1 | 12.6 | 12.6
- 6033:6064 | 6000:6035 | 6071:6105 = -0.8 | 12.4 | 12.6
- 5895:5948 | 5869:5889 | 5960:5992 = 0.8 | 12.5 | 12.8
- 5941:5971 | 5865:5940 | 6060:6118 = -0.2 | 12.3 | 12.6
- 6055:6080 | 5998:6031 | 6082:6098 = 0.6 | 12.3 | 12.8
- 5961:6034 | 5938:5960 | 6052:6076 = -0.9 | 12.4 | 12.5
